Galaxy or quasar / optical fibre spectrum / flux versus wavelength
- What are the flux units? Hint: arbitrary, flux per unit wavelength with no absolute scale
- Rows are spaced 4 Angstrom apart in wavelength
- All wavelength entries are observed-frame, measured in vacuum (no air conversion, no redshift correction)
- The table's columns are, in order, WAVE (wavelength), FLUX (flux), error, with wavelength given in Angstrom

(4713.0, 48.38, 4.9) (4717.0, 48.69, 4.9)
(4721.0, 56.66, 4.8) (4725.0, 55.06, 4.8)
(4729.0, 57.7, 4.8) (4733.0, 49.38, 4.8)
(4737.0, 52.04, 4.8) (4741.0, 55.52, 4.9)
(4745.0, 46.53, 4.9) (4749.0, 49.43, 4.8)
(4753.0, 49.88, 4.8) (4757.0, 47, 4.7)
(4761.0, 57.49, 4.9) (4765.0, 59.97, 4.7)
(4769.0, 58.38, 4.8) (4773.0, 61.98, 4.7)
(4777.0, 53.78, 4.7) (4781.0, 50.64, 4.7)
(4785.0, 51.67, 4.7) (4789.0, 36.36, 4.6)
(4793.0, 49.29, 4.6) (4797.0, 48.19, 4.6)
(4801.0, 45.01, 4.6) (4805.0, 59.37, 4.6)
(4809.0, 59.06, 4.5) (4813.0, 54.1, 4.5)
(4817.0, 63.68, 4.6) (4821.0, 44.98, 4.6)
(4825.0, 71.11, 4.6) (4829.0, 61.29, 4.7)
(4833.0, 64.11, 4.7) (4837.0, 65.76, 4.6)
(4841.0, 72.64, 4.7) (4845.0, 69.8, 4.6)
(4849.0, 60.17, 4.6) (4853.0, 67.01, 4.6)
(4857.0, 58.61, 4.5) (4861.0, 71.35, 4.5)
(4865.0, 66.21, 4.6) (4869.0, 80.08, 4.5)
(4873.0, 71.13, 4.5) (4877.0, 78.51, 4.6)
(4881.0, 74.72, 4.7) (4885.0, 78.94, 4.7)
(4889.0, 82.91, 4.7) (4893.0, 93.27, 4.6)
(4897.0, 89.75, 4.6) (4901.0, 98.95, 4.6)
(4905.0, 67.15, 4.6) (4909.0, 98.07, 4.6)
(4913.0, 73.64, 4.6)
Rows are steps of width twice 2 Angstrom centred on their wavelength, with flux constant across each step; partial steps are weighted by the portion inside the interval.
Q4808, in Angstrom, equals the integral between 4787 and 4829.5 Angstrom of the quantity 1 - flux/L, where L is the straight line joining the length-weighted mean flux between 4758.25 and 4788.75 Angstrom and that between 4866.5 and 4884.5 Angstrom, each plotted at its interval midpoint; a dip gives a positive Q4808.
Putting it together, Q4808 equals 6.0 Angstrom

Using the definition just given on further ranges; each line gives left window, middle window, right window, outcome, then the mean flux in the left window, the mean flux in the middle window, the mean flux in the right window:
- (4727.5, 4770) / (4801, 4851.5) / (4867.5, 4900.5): 5.9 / 52.8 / 61.5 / 82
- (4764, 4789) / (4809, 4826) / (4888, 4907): 1.9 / 54.3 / 57.8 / 86.6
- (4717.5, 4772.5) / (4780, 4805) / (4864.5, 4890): 5.7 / 53.6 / 47.7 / 76.4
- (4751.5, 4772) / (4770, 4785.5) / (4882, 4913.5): 0.9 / 55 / 55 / 85.6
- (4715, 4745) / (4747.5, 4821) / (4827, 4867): 7.5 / 53.1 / 52.9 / 65.7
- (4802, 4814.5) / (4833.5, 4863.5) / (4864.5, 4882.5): 0.6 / 56.6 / 66.4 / 74.8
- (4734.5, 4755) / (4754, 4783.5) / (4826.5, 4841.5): -0.4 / 50.6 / 55.3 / 65.5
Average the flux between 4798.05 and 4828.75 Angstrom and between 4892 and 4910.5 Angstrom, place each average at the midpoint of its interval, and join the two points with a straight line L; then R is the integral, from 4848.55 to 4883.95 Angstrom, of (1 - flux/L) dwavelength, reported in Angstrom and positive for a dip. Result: 2.7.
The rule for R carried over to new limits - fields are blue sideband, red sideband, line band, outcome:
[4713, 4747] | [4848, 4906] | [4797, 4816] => 3.1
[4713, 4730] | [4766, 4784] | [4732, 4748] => 1.1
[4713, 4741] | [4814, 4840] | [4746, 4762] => 1.5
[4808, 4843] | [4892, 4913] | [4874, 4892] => 0.5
